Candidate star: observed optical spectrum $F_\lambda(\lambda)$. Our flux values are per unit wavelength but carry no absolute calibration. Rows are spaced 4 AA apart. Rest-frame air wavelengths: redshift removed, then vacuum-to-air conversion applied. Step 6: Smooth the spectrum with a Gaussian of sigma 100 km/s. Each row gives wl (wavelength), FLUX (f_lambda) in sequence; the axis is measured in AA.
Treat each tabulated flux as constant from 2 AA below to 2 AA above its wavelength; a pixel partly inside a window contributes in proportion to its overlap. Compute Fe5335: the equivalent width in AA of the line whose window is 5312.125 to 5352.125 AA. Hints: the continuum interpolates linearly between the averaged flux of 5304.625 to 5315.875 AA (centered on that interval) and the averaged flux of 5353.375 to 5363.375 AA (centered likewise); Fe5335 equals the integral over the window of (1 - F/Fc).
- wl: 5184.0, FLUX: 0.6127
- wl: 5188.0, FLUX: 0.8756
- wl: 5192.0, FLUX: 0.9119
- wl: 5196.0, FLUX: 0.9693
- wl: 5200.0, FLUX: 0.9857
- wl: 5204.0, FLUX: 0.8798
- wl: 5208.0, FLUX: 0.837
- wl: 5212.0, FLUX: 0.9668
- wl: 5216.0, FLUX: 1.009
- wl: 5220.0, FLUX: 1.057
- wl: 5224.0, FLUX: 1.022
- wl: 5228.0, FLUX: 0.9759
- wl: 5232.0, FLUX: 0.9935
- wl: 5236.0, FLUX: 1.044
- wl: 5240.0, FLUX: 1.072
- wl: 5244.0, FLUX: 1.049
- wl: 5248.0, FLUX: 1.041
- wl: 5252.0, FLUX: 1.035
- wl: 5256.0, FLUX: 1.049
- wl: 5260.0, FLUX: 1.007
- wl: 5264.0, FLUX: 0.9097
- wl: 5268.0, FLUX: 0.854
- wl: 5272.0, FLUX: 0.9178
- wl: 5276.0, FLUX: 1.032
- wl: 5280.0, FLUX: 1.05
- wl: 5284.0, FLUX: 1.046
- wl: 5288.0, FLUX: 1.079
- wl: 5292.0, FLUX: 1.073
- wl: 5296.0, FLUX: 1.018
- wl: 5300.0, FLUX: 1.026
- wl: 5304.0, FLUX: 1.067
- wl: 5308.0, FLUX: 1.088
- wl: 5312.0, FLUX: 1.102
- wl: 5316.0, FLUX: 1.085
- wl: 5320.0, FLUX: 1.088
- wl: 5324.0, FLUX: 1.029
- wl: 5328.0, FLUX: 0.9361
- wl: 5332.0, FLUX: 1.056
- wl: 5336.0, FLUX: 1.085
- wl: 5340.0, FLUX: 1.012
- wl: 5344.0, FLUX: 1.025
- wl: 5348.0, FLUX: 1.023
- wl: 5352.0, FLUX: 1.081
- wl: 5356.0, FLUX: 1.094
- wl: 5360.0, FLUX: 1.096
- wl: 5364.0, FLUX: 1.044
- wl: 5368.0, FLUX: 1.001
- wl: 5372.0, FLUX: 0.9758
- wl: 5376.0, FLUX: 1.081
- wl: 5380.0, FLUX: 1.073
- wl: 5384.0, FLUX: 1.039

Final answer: 1.7 AA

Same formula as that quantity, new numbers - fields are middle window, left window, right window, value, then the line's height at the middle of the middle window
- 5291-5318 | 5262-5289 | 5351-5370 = -1.5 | 1.01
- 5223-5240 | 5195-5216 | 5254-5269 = -1.2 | 0.947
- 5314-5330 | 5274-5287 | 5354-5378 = 0.2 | 1.05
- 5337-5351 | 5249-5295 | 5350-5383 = 0.2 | 1.04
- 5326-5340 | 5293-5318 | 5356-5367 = 0.6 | 1.07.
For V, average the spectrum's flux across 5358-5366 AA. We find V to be 1.07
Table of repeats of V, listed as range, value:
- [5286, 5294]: 1.08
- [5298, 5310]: 1.06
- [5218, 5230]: 1.02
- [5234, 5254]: 1.05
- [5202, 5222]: 0.95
